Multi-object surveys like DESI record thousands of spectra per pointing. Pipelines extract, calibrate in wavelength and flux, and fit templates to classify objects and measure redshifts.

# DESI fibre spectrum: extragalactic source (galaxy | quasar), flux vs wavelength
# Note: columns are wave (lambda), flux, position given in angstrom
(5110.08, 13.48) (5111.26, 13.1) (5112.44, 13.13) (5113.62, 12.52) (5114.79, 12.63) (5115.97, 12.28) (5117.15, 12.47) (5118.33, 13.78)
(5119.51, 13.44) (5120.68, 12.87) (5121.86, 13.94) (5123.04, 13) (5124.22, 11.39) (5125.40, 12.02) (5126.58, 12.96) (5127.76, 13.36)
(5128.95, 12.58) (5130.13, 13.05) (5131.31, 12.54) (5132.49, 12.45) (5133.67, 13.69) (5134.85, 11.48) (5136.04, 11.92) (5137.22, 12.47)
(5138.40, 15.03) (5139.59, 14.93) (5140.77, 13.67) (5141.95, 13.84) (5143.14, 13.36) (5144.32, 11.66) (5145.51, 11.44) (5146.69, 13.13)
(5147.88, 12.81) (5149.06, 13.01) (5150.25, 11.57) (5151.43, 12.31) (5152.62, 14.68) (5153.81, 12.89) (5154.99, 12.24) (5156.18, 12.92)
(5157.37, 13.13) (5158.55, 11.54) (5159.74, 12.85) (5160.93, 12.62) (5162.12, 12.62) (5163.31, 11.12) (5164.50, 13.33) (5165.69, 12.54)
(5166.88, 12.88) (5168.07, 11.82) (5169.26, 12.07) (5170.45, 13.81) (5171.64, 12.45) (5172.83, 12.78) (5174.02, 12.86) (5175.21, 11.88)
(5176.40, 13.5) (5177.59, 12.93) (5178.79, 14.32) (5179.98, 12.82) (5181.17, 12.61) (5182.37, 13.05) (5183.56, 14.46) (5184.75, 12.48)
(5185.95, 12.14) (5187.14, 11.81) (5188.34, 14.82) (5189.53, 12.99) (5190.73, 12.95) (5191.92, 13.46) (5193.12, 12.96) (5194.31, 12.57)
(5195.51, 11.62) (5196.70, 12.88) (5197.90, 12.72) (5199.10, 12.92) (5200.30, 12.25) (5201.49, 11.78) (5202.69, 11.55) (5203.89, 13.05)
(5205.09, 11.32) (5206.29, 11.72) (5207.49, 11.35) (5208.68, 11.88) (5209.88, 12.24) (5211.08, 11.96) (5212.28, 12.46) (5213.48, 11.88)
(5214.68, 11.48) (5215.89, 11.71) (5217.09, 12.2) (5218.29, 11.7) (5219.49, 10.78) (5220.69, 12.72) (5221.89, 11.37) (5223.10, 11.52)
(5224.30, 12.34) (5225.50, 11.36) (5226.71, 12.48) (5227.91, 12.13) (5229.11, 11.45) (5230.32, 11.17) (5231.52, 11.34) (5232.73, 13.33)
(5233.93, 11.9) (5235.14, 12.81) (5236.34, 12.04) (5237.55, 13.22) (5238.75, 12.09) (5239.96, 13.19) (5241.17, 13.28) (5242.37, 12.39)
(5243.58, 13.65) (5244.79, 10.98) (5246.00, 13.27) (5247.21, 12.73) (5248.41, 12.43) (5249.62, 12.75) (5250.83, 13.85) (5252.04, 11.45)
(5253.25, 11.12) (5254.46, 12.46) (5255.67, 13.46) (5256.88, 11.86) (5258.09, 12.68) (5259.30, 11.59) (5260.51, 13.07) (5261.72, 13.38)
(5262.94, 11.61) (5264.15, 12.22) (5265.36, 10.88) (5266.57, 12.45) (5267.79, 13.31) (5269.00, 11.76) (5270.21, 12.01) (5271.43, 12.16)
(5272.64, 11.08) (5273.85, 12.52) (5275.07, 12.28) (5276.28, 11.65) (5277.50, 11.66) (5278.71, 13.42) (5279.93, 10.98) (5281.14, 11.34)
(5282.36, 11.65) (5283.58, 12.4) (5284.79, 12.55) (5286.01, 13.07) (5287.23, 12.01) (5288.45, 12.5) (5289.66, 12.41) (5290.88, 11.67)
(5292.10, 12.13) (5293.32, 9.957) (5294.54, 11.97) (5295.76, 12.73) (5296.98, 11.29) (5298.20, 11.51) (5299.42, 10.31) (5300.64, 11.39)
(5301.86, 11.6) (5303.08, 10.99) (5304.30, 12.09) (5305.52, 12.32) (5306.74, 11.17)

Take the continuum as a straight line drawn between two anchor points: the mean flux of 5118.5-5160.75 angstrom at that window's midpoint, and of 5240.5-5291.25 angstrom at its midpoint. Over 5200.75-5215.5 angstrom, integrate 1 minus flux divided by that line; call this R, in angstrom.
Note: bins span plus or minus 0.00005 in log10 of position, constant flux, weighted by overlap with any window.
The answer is 0.8 angstrom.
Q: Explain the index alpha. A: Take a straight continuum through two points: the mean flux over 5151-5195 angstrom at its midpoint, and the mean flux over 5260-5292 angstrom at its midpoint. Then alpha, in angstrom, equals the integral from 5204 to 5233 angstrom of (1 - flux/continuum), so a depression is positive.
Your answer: 1.63 angstrom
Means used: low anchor 12.8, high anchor 12.2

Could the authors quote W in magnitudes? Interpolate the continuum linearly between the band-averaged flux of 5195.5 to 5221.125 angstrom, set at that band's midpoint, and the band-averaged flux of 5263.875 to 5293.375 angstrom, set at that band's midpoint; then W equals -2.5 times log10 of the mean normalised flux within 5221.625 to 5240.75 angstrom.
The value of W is -0.01 mag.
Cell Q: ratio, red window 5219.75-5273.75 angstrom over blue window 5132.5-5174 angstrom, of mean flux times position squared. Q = 1.0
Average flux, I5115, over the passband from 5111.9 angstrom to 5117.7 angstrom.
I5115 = 12.6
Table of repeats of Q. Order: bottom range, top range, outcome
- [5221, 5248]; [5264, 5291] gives 1.00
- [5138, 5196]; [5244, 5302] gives 0.98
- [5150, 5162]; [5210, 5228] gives 0.96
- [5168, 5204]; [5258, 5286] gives 0.98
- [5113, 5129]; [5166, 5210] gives 1.01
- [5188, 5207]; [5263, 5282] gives 0.98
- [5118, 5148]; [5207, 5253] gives 0.98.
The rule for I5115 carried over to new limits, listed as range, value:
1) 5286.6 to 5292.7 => 12.1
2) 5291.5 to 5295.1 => 11.3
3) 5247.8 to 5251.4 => 13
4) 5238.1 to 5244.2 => 12.9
